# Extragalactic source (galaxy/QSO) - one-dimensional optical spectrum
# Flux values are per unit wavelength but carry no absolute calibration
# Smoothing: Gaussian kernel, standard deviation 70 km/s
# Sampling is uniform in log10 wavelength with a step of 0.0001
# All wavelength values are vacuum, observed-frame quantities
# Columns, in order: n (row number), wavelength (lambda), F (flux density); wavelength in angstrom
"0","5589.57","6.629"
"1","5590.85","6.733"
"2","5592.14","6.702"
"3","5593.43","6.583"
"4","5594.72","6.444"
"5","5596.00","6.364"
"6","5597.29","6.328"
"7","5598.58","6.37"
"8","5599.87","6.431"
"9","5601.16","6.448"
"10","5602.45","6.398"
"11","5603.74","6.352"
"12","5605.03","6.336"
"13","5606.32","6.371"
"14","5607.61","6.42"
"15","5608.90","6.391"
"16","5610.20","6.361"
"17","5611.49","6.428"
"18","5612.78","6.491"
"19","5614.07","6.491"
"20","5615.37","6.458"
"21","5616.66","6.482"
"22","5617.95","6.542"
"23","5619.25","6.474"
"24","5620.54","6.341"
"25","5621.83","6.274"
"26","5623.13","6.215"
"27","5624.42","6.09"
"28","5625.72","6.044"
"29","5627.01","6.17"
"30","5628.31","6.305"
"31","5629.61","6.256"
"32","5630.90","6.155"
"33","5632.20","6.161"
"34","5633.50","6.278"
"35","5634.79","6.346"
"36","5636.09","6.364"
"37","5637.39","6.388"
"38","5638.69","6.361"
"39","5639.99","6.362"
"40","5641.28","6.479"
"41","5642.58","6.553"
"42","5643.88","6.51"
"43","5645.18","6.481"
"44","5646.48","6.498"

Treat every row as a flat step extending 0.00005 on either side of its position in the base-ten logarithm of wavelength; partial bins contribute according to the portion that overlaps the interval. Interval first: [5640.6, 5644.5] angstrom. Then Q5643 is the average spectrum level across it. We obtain 6.52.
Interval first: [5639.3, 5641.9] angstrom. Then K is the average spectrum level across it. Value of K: 6.44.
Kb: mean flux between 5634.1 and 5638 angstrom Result 6.37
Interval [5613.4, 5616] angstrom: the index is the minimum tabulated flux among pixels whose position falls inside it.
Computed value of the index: 6.458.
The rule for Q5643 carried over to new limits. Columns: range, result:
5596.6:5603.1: 6.39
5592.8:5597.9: 6.44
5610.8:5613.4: 6.47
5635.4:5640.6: 6.36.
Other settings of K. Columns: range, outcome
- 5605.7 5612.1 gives 6.39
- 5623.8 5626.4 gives 6.07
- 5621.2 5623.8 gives 6.24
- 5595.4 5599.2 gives 6.35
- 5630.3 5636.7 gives 6.26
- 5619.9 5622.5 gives 6.3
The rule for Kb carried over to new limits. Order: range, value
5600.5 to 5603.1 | 6.42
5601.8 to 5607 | 6.37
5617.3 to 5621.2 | 6.46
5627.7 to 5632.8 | 6.22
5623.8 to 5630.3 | 6.17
